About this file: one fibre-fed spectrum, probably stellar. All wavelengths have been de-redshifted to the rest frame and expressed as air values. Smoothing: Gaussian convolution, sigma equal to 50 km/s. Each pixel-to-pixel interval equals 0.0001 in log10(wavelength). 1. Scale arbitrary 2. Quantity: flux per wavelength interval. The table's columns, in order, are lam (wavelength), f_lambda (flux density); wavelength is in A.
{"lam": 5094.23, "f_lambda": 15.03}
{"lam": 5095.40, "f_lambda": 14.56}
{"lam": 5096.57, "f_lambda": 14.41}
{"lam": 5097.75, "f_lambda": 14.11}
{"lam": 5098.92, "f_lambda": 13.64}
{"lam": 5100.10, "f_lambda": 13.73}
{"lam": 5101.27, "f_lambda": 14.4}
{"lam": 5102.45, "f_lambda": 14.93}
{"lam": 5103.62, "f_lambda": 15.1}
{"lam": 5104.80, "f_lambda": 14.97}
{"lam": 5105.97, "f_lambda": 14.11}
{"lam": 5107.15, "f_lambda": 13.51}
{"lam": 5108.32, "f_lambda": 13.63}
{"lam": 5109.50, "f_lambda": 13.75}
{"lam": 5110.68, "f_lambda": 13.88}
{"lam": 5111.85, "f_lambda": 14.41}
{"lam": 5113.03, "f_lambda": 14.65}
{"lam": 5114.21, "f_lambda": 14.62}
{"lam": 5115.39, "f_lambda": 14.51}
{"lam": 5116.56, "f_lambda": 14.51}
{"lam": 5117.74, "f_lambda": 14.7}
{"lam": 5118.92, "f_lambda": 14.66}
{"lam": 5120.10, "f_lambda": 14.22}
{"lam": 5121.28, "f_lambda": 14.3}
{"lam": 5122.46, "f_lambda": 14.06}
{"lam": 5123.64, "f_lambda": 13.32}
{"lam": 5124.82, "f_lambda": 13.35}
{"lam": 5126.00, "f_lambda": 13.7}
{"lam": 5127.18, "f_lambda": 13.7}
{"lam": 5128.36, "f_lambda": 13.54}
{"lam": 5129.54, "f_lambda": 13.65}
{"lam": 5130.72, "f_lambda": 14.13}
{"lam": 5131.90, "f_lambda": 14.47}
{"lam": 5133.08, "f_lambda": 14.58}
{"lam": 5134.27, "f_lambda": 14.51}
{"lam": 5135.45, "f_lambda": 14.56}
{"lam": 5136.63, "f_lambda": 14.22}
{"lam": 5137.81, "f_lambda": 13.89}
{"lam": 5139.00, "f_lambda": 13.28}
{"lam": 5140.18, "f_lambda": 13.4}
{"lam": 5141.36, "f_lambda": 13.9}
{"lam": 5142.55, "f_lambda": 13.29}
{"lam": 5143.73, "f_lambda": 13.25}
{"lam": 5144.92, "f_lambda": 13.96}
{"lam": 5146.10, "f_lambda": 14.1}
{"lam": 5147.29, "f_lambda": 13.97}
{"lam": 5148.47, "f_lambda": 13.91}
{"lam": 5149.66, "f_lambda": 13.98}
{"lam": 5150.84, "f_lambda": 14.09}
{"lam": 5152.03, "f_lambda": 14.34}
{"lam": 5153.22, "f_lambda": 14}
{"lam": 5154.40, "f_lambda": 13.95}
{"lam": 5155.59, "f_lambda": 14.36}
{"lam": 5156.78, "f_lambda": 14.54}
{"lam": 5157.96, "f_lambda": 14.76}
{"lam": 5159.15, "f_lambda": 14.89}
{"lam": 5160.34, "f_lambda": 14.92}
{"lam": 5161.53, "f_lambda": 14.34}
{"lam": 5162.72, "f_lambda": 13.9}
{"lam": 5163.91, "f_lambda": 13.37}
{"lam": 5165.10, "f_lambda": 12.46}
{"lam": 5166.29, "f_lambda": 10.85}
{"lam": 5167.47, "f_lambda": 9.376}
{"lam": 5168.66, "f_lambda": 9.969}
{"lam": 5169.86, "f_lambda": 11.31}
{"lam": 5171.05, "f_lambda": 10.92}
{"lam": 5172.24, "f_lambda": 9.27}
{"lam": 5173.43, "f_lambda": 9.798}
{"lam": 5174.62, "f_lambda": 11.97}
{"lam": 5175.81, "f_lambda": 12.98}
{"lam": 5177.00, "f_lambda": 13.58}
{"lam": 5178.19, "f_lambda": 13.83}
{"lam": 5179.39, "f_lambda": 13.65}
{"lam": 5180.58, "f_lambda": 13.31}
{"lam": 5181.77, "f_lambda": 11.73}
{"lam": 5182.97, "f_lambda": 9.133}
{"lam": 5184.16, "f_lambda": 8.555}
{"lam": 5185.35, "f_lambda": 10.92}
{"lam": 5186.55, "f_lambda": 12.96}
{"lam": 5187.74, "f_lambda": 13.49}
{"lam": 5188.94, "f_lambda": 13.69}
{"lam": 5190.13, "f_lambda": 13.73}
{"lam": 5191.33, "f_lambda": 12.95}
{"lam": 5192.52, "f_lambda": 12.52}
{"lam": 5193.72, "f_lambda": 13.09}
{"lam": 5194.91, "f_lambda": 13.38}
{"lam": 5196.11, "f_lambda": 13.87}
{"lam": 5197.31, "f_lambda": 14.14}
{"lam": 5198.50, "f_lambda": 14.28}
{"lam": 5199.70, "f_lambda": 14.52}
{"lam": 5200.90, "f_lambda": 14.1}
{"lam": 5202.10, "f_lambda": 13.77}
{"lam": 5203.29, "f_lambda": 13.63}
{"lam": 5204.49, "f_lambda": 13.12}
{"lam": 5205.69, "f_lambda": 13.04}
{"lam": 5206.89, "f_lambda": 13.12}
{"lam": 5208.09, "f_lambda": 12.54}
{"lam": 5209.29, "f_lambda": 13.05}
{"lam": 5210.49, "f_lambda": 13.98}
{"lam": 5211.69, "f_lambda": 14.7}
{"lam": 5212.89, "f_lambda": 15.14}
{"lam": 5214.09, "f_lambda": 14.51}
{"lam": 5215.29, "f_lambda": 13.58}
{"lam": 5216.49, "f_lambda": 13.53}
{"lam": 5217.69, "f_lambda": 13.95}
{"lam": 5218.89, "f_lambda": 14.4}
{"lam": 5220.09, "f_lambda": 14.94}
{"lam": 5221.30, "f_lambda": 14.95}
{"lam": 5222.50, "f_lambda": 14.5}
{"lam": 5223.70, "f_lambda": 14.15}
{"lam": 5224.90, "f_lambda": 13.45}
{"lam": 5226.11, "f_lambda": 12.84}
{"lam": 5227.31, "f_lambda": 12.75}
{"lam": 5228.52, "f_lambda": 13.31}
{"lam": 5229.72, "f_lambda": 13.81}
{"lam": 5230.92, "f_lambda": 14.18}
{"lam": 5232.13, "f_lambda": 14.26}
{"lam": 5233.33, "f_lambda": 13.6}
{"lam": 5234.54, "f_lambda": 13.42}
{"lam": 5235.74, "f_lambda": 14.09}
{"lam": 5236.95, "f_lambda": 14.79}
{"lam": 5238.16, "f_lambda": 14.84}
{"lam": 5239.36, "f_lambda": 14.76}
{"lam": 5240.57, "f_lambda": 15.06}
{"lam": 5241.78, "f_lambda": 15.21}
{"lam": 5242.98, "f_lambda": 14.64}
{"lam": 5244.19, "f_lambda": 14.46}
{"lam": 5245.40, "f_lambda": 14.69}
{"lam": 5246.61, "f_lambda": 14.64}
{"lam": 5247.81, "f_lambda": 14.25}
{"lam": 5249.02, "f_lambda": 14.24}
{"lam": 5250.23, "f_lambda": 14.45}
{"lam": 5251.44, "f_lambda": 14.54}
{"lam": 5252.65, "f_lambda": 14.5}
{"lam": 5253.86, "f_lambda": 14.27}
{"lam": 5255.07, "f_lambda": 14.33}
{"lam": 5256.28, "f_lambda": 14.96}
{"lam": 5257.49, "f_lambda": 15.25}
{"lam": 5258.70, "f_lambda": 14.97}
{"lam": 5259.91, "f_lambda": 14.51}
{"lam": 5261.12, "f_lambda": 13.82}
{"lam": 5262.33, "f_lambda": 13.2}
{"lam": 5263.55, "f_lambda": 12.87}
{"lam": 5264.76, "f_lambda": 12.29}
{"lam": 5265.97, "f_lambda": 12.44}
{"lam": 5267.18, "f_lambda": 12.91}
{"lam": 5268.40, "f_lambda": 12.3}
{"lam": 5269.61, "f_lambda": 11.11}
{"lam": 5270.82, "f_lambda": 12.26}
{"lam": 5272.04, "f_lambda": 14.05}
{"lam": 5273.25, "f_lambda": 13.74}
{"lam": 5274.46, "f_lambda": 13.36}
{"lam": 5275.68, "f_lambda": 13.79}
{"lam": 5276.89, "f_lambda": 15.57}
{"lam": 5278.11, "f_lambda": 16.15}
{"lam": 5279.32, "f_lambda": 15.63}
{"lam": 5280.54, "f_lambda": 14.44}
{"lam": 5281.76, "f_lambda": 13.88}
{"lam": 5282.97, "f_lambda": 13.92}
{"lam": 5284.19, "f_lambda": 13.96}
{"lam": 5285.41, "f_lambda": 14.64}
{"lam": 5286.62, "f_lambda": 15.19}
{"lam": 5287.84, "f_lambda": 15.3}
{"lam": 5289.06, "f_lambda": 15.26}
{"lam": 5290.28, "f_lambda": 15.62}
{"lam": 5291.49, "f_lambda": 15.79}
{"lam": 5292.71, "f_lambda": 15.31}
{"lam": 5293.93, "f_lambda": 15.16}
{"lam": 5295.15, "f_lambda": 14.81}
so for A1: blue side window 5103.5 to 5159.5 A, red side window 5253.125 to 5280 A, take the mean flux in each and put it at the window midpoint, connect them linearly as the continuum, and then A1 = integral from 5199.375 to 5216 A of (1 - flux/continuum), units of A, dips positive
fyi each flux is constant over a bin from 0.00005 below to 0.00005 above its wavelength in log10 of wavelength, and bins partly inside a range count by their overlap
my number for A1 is 0.2 A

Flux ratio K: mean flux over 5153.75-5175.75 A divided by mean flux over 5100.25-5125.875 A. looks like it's 0.88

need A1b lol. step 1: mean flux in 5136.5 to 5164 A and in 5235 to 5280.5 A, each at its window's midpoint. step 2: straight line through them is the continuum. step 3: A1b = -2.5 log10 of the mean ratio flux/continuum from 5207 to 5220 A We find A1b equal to 0.01 mag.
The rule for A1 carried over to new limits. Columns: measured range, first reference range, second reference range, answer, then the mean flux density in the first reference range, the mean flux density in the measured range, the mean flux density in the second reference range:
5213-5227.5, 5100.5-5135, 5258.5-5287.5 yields -0.1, 14.2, 14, 13.8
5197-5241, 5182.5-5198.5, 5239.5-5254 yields -1.2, 12.6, 14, 14.6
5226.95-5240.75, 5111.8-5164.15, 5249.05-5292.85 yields 0.1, 14.1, 14.1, 14.2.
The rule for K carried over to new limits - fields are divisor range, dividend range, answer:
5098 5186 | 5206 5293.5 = 1.05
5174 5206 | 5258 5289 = 1.07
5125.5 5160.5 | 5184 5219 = 0.96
